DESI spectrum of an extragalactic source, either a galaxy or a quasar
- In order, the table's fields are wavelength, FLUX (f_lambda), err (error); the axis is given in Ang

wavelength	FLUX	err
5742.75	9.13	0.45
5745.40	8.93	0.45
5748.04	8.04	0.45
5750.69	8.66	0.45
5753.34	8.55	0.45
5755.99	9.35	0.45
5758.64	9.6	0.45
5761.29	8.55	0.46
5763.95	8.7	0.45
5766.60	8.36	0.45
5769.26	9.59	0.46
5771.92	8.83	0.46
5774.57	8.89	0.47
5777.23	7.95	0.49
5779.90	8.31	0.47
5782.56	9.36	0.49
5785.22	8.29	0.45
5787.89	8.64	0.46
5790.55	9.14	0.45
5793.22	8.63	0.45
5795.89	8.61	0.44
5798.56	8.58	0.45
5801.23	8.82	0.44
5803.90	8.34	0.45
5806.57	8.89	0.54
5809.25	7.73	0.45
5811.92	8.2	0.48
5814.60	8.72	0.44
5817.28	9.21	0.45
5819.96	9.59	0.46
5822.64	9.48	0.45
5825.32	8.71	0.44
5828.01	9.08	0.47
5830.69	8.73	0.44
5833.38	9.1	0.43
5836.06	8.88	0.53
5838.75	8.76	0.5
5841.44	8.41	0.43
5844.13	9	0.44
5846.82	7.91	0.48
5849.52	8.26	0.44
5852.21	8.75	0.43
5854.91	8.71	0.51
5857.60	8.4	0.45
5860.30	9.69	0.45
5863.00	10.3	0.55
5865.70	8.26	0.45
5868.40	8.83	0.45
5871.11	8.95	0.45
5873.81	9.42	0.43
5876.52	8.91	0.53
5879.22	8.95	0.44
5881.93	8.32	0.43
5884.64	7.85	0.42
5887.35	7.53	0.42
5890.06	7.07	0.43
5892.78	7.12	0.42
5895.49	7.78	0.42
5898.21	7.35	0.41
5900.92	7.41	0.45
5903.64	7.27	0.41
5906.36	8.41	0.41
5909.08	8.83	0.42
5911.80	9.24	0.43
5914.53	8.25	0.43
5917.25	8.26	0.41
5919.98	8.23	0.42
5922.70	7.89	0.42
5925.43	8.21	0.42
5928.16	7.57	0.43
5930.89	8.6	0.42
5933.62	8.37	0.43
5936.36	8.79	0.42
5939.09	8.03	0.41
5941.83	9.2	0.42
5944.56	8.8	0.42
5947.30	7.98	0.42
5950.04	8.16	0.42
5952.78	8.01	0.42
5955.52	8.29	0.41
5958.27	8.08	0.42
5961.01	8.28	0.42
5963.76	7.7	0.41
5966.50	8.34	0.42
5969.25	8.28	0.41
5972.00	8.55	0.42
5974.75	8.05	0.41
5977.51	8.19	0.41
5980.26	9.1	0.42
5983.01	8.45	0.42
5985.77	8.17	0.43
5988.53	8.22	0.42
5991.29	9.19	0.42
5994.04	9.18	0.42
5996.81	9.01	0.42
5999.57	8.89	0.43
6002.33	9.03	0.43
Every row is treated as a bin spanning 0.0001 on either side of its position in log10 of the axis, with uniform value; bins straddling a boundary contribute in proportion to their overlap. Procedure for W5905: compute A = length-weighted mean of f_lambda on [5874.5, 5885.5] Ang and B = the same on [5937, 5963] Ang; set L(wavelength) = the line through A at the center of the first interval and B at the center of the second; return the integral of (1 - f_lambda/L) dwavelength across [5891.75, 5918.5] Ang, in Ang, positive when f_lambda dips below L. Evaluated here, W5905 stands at 1.5 Ang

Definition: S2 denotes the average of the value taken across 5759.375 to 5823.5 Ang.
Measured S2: 8.73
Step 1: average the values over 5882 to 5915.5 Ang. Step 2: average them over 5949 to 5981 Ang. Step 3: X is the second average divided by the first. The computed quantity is 1.05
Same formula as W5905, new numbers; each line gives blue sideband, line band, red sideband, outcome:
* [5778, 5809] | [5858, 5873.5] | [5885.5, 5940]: -1.7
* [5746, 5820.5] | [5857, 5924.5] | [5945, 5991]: 1.0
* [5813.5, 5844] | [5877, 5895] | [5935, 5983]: 1.7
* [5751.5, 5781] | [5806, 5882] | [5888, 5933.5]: -4.5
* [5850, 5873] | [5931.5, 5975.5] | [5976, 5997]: 2.2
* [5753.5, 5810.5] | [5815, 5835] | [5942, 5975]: -1.2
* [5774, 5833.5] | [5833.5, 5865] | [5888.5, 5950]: -1.2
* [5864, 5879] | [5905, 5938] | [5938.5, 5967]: 0.5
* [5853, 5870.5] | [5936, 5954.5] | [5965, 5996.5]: 0.6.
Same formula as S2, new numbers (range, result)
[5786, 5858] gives 8.72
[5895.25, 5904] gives 7.43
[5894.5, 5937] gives 8.15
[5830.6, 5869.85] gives 8.8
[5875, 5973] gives 8.17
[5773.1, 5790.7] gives 8.63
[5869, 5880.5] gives 9.04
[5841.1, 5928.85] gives 8.35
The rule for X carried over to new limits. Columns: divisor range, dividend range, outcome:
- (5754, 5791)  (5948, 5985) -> 0.94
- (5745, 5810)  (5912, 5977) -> 0.95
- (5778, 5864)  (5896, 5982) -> 0.94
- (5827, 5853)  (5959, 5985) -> 0.96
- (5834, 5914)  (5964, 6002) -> 1.02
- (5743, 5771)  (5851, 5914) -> 0.95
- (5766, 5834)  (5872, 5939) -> 0.93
